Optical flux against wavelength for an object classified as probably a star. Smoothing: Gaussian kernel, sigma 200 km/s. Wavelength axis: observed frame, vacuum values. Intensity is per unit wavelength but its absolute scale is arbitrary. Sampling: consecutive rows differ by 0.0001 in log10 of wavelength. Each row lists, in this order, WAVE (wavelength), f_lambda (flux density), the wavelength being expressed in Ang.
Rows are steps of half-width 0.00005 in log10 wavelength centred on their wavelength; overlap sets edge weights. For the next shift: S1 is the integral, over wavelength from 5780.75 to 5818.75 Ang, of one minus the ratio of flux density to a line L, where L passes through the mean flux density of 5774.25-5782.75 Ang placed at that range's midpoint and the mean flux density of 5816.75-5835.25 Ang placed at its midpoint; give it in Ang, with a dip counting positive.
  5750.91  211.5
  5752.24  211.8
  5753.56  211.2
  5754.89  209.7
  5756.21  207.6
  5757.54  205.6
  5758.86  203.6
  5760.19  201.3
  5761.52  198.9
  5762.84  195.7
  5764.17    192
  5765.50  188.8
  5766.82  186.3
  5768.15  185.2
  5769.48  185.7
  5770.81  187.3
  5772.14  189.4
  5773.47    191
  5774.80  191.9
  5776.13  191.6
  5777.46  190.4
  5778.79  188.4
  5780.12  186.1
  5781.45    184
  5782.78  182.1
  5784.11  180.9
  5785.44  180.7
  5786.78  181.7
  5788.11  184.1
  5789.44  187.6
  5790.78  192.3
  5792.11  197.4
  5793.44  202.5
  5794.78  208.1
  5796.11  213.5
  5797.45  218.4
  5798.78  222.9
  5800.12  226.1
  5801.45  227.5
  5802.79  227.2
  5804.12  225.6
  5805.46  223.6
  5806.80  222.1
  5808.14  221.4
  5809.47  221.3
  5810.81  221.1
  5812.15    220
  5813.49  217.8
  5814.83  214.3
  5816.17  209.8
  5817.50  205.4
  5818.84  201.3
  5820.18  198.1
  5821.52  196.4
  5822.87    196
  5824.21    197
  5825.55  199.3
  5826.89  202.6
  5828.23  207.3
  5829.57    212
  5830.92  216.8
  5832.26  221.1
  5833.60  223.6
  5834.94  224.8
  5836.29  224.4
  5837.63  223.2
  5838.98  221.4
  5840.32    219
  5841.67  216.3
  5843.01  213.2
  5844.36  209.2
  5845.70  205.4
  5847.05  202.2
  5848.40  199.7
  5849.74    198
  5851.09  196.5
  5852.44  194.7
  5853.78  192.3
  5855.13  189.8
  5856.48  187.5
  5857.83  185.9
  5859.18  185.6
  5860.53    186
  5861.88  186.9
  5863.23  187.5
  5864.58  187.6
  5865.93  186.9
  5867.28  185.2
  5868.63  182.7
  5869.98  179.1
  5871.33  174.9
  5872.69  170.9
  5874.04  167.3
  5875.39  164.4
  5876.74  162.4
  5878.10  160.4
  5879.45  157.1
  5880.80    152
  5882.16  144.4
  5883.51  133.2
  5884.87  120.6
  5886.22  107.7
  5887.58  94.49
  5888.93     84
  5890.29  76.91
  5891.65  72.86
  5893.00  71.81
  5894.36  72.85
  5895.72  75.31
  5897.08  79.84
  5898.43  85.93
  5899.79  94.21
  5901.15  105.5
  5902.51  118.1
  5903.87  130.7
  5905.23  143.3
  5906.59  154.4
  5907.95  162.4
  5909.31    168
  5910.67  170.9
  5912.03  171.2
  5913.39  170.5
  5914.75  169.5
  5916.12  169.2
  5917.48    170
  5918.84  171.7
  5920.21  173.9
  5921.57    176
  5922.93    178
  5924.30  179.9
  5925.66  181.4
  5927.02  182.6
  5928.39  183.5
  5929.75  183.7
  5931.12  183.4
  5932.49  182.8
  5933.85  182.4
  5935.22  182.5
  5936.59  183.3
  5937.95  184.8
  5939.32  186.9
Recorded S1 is -2.1 Ang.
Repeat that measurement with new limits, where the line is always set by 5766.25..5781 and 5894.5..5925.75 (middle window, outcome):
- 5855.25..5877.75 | -2.9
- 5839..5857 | -4.1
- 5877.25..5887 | 1.0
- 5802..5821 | -4.3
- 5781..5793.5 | -0.2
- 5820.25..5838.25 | -4.2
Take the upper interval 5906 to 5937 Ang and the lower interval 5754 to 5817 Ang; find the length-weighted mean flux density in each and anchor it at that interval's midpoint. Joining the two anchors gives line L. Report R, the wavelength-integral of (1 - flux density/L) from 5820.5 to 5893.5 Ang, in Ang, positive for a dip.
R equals 3.7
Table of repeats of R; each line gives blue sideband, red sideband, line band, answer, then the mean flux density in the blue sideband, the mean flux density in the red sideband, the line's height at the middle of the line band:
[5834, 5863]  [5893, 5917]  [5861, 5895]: 4.88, 203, 131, 165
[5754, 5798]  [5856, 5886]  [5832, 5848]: -3.55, 194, 169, 177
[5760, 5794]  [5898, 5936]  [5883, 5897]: 6.48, 189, 162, 167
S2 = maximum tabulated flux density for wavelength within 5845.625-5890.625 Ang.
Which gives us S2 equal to 205.4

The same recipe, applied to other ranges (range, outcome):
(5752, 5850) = 227.5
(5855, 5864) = 189.8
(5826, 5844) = 224.8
